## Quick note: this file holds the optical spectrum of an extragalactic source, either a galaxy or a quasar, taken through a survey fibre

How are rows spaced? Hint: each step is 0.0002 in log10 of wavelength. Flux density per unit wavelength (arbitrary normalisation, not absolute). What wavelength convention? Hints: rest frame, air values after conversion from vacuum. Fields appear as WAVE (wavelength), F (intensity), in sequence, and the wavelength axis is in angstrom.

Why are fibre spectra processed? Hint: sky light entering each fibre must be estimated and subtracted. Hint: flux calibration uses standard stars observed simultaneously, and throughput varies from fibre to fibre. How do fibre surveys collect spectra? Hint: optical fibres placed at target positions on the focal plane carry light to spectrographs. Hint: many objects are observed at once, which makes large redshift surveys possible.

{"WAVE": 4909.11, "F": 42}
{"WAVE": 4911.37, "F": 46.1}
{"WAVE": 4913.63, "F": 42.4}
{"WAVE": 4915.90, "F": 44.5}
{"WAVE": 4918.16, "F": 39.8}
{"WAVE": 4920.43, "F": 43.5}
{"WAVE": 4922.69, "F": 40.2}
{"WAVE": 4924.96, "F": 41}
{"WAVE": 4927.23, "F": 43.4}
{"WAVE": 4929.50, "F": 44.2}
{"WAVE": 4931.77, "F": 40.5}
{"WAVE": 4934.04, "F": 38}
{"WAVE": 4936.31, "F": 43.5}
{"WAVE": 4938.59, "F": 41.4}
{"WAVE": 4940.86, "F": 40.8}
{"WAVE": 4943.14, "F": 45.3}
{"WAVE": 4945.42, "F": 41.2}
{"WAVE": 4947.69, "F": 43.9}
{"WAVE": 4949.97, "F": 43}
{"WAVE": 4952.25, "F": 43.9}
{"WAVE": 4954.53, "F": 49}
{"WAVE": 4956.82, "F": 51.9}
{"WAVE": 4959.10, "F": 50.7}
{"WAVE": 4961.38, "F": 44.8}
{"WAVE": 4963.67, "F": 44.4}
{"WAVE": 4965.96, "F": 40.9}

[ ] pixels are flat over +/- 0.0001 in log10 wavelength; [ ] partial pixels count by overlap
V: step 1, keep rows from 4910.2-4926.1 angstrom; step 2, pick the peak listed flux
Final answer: 46.1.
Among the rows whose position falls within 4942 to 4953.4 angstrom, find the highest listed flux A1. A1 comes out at 45.3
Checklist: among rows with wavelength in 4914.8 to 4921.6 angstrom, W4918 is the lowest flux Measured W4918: 39.8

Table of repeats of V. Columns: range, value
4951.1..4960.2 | 51.9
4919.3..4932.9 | 44.2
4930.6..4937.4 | 43.5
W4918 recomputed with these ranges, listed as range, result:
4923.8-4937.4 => 38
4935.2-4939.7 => 41.4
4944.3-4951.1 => 41.2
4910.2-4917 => 42.4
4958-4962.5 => 44.8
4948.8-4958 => 43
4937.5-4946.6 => 40.8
